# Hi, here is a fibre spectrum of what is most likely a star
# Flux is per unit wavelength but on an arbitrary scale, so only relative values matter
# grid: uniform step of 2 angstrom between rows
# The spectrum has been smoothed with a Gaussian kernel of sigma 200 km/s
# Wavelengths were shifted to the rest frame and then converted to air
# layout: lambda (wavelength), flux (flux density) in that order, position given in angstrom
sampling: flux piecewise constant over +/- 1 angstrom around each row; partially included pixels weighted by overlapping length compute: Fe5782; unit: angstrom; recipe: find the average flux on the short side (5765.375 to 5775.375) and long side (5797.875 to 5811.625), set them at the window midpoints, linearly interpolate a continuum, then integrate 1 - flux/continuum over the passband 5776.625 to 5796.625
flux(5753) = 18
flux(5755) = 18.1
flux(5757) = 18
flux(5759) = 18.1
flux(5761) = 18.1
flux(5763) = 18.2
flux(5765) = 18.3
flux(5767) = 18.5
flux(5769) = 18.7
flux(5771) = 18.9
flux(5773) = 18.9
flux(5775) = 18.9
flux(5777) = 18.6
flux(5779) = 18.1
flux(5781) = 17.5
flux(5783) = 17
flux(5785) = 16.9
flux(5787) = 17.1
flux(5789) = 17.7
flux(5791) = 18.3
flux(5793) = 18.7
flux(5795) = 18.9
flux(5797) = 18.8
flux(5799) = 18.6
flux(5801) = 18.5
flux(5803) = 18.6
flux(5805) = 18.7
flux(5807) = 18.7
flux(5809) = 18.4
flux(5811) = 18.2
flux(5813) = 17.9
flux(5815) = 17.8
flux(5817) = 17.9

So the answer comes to 0.8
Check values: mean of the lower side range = 18.7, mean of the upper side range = 18.5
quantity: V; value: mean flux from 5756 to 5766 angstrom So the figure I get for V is 18.1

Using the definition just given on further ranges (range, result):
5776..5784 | 17.8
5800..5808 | 18.6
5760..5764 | 18.1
